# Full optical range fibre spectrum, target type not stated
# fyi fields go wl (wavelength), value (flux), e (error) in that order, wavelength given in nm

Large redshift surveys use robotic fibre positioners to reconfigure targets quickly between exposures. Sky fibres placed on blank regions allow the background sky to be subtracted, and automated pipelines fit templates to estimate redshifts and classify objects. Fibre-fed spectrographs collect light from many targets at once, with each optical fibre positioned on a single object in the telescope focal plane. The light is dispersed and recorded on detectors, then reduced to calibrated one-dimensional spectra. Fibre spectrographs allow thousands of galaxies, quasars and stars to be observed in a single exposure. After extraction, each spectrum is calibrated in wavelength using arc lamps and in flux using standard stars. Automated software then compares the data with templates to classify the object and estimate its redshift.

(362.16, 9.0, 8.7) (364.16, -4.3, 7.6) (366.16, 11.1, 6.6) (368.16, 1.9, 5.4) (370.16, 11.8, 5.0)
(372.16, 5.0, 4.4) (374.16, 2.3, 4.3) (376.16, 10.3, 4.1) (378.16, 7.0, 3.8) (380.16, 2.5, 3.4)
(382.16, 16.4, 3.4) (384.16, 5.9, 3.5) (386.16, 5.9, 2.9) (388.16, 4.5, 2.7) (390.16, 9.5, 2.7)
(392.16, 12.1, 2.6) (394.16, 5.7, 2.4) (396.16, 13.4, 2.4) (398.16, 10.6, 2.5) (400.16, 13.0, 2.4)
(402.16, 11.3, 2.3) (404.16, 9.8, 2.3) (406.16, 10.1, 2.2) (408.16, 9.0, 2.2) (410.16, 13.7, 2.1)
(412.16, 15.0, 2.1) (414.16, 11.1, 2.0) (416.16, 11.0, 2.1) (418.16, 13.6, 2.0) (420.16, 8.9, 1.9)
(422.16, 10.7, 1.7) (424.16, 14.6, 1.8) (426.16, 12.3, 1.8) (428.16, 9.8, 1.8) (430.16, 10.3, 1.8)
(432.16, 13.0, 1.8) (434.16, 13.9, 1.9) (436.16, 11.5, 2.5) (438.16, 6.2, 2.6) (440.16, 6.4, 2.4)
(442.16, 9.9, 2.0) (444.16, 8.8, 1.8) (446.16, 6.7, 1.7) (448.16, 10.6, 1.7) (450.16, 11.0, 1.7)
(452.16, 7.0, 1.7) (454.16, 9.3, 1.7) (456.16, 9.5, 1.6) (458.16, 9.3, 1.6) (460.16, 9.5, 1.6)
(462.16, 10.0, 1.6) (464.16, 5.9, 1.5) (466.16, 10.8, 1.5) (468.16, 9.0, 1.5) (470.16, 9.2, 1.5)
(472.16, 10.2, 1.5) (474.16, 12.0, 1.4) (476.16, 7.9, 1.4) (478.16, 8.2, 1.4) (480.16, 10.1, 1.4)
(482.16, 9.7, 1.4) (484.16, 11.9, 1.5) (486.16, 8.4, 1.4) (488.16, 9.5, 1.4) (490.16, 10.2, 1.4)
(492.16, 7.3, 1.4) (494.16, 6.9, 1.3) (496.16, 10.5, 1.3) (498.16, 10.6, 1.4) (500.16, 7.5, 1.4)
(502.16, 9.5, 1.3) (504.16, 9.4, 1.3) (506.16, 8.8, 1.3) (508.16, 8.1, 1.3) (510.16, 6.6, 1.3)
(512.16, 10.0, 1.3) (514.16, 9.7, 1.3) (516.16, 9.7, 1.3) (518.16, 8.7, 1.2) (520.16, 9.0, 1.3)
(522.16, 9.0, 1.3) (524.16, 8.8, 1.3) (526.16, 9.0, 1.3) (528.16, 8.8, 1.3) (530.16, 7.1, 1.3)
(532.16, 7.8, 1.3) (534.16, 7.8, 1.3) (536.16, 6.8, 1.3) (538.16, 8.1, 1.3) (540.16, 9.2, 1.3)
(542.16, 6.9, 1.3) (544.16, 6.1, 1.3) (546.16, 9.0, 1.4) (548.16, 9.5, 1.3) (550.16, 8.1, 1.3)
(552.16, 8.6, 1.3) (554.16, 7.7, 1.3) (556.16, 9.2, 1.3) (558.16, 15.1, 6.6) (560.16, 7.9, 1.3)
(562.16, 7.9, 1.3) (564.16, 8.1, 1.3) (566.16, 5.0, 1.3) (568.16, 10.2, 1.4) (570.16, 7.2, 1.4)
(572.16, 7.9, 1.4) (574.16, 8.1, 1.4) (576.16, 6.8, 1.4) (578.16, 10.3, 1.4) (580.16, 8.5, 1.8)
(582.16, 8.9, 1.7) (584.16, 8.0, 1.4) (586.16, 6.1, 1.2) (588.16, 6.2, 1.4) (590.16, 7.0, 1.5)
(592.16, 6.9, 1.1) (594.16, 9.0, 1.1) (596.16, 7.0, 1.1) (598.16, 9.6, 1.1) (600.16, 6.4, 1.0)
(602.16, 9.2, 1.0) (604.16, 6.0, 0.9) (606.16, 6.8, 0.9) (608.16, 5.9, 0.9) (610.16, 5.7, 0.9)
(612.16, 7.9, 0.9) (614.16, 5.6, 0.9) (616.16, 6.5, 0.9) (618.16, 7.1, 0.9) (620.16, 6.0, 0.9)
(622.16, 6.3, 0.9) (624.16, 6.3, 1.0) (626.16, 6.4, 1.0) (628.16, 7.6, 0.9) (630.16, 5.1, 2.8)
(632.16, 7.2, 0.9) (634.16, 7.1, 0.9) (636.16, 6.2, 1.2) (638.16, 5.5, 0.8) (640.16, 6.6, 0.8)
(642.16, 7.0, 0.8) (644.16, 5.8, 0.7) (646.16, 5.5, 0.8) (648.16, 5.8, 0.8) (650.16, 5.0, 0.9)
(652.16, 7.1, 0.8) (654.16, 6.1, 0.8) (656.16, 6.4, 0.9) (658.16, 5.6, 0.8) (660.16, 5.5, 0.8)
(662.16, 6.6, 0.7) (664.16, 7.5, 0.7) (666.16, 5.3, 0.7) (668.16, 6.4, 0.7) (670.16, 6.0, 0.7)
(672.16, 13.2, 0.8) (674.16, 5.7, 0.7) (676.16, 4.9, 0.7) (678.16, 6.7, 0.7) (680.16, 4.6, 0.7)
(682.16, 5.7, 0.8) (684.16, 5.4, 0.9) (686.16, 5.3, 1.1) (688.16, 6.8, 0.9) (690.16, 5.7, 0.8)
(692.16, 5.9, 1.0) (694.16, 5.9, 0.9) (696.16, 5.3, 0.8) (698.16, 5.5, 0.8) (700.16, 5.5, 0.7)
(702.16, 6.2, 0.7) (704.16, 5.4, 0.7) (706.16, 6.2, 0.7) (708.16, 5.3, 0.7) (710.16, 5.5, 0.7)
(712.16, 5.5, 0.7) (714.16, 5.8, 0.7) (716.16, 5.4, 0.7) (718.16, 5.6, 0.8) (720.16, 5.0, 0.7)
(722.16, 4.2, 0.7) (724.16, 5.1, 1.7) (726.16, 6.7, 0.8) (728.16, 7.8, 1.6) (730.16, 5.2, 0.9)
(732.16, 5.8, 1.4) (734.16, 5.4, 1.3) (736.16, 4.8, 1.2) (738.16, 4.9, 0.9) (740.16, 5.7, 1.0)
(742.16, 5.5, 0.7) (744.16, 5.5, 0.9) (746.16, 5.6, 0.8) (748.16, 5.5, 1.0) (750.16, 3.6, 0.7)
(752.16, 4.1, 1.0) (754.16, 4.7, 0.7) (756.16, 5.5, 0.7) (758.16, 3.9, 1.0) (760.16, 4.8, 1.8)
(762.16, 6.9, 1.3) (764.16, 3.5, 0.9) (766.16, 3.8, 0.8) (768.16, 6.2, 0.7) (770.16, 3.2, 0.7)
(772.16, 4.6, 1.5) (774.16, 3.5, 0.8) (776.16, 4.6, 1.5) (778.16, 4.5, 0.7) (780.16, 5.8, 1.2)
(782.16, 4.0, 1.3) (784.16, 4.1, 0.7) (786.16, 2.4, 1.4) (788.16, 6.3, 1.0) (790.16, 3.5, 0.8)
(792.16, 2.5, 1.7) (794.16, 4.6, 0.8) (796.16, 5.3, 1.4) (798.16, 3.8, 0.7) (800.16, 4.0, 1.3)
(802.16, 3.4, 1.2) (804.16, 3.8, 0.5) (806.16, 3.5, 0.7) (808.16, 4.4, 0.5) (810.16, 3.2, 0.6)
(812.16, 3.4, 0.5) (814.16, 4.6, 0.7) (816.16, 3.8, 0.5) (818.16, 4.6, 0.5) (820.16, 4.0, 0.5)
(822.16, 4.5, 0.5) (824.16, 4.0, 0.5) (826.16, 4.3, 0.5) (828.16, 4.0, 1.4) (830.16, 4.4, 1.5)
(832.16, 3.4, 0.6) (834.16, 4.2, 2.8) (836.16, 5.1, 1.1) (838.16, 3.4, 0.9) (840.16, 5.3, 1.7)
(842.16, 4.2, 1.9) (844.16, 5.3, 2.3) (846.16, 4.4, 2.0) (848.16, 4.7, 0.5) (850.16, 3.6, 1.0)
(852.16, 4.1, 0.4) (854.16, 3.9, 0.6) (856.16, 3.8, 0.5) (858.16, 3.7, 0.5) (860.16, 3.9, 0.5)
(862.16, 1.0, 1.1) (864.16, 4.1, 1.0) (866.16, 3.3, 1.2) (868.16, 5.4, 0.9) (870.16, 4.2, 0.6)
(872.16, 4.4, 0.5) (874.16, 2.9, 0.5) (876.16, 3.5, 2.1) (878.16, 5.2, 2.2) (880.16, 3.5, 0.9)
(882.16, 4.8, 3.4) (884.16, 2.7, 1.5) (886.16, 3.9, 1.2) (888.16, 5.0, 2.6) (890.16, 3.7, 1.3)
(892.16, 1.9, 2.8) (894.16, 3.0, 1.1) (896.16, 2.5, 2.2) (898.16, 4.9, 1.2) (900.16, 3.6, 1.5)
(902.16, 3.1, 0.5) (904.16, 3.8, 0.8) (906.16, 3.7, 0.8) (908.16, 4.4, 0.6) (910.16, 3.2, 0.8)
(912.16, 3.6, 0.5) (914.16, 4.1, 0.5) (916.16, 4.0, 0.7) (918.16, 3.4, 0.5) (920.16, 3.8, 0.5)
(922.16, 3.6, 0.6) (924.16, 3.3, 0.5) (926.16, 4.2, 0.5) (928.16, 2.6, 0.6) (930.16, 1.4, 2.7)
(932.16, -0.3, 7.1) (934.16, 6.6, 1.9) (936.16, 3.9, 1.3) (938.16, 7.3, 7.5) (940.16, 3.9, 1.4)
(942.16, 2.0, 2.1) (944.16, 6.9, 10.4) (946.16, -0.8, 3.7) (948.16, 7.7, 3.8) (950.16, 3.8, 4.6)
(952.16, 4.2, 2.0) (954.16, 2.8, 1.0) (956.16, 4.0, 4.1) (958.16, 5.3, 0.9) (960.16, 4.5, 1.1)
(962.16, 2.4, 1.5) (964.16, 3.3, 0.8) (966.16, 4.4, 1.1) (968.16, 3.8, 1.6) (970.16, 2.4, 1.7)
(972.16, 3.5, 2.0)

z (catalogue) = 0.02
